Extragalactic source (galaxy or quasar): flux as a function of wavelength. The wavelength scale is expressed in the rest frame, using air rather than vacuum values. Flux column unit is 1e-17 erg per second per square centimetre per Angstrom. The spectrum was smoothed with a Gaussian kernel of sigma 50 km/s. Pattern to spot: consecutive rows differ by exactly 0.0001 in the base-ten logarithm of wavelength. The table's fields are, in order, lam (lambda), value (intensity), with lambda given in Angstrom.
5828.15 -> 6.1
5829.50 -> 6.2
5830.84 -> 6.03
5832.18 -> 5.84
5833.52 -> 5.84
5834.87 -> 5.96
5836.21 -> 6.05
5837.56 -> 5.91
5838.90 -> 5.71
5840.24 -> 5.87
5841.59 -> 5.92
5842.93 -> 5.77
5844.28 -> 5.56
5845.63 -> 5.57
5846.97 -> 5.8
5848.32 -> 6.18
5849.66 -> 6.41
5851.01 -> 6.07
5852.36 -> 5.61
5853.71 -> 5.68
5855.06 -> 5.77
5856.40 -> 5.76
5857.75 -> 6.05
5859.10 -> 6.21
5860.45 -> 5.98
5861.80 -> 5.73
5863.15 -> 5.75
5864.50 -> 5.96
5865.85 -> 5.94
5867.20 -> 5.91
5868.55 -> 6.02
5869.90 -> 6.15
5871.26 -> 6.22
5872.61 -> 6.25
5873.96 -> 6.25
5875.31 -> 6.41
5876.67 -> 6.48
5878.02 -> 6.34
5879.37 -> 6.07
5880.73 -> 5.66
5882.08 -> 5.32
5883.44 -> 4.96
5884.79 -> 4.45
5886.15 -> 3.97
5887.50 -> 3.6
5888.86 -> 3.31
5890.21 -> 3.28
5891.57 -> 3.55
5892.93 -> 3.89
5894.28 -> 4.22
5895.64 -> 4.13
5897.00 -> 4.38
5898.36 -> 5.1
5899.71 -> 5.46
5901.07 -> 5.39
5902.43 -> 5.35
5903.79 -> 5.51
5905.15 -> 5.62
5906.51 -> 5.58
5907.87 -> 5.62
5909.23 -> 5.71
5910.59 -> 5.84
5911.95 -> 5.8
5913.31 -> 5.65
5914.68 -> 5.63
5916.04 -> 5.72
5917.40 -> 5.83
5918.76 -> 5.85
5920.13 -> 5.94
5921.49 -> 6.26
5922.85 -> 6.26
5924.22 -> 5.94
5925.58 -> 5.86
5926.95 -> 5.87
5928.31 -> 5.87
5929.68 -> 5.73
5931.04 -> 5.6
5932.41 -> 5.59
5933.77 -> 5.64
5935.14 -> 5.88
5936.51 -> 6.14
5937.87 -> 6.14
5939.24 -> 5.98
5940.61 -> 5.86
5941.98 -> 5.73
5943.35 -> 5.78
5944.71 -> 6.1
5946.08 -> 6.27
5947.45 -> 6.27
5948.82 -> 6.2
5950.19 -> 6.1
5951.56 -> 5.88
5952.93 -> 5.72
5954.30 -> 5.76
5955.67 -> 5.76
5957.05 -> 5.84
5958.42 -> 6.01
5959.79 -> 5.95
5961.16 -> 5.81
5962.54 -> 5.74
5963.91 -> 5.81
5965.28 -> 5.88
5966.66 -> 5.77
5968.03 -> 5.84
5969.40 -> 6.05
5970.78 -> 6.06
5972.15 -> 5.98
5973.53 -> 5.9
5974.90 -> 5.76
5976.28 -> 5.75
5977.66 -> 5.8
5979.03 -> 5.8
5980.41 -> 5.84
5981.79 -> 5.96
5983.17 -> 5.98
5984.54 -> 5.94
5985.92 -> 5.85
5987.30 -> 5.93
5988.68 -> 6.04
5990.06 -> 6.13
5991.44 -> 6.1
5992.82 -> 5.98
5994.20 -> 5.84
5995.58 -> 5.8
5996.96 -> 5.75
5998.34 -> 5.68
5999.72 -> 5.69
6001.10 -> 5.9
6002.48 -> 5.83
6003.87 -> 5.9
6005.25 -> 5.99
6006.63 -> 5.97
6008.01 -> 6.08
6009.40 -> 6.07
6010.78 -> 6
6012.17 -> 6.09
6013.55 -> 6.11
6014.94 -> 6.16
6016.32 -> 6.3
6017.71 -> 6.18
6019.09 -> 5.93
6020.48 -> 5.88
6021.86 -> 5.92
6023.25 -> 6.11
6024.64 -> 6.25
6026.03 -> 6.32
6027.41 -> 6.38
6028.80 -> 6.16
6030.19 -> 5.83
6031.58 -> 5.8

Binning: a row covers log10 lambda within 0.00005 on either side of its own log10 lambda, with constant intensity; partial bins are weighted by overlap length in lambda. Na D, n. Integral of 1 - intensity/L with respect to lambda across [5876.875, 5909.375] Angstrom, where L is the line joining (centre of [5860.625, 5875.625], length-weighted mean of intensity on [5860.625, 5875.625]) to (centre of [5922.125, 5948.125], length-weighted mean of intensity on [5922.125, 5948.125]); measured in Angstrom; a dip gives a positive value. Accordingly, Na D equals 6.2 Angstrom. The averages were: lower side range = 6.04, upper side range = 5.92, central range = 4.86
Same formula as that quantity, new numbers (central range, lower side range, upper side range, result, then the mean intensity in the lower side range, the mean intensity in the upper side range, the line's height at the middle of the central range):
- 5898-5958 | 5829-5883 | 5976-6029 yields 1.5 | 5.95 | 5.98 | 5.97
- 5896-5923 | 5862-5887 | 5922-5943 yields 1.1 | 5.77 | 5.87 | 5.83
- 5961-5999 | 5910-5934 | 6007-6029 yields 0.7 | 5.83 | 6.12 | 6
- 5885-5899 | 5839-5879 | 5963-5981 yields 4.7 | 5.98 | 5.86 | 5.95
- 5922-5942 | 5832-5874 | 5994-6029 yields 0.3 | 5.92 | 6.01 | 5.97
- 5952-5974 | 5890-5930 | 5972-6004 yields -0.6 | 5.38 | 5.88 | 5.72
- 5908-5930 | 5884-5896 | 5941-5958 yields -4.5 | 3.83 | 5.95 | 4.86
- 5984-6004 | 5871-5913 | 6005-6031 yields 0.1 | 5.15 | 6.09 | 5.91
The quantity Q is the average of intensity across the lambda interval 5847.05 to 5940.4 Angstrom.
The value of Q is 5.57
